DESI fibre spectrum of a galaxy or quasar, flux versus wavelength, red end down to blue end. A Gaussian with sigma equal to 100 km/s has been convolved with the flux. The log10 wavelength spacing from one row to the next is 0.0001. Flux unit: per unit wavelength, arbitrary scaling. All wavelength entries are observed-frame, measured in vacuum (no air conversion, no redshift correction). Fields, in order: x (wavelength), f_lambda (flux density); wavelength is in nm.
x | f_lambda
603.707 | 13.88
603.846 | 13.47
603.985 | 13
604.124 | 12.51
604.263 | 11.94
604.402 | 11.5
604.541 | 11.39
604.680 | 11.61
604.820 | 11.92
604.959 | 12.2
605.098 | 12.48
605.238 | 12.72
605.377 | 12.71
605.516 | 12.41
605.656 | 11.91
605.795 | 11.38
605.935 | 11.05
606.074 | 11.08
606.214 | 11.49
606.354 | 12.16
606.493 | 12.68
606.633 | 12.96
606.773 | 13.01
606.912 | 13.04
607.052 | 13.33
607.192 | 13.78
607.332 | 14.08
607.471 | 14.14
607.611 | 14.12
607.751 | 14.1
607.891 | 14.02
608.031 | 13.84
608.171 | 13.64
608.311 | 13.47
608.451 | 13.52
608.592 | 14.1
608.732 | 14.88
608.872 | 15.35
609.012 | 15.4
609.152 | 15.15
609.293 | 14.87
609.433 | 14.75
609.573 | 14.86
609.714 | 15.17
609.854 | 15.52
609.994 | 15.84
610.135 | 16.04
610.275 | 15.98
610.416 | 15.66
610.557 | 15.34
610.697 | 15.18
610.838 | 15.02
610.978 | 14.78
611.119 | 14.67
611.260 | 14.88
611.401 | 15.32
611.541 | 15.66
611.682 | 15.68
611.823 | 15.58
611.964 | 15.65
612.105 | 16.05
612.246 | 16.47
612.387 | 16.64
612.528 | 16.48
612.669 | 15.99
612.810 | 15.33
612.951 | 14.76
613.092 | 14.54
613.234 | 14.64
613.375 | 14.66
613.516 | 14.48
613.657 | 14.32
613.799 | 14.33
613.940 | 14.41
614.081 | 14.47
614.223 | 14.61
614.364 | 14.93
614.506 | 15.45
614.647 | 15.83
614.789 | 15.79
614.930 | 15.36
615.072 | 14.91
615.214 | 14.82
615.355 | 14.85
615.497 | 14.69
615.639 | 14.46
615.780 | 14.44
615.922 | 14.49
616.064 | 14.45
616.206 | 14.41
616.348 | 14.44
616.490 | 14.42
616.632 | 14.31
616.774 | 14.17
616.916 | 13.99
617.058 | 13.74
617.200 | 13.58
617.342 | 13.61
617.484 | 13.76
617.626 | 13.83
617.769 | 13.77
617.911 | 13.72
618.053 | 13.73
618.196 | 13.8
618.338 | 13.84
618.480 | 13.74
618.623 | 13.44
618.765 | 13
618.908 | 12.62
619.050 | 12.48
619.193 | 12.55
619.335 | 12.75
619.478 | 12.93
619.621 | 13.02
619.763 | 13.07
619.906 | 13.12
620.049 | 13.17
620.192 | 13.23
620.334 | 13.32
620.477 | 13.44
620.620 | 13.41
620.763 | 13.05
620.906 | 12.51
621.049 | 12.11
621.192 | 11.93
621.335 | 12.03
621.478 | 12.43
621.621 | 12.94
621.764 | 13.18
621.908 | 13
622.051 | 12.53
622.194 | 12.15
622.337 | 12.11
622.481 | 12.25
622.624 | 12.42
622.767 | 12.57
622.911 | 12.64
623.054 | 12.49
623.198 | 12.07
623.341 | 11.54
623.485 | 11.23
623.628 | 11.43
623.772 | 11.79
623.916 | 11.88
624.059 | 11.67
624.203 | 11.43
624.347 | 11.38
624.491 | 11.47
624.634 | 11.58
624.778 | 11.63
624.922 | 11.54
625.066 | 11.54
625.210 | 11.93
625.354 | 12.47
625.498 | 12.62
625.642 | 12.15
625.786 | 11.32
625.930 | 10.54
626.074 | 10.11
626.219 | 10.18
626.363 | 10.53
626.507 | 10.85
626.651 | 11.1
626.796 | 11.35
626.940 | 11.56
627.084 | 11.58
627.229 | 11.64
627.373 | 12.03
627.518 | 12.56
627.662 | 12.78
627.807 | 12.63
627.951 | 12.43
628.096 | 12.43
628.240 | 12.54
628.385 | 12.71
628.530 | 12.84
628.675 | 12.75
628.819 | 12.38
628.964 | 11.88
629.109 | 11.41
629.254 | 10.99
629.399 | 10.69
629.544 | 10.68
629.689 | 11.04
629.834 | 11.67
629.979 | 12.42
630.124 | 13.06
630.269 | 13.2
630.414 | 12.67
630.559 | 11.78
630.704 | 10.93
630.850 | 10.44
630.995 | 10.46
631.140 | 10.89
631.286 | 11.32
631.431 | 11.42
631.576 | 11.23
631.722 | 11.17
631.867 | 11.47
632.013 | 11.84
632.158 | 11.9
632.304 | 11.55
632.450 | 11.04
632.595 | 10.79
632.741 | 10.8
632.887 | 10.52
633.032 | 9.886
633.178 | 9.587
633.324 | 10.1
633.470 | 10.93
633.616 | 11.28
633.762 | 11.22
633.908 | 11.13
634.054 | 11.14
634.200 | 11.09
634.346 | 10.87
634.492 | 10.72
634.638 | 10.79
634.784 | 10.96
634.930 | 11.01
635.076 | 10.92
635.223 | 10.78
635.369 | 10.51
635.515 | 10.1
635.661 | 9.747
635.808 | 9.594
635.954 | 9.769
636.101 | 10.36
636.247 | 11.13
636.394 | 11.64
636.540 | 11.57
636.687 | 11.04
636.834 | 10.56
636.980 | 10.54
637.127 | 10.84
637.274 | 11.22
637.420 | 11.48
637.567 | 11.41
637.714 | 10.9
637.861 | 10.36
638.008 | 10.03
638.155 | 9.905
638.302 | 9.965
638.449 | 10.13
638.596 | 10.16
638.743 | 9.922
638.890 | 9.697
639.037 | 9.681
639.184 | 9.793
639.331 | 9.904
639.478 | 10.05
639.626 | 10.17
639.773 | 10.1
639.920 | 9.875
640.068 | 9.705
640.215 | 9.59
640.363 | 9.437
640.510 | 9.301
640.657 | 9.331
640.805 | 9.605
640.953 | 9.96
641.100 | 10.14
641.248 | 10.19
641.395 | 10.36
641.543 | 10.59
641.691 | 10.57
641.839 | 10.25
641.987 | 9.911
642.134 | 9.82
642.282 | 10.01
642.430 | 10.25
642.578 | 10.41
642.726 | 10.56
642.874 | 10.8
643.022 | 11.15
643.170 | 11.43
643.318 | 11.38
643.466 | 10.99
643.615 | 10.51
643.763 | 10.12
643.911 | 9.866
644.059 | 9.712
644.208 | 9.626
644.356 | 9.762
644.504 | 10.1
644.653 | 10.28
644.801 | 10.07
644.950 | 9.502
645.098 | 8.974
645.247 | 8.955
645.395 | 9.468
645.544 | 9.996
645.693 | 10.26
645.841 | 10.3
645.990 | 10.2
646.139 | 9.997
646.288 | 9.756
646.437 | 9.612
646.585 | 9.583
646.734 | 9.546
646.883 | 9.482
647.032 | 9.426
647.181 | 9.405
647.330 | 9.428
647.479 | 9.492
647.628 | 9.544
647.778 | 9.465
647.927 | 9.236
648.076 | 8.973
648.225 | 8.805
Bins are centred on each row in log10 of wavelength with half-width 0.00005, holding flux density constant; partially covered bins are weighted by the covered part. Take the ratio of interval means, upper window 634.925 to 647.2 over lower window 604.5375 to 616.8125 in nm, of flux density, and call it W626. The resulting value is 0.71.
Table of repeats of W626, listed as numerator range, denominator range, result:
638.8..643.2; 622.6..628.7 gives 0.85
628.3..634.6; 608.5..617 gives 0.75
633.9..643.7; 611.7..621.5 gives 0.74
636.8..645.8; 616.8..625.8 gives 0.80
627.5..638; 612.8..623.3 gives 0.82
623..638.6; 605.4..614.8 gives 0.78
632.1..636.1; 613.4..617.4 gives 0.73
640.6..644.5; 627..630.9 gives 0.86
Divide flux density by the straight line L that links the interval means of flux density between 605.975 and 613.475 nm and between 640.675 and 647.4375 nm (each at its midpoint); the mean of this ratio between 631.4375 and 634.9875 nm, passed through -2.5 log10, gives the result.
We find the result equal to 0.05 mag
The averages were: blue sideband 14.6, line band 11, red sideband 10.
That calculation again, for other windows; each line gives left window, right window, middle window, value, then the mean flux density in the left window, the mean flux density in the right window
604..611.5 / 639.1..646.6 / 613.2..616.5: -0.141 mag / 13.7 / 10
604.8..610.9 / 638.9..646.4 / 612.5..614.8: -0.137 mag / 13.8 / 10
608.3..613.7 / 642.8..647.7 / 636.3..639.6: 0.060 mag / 15.2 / 9.96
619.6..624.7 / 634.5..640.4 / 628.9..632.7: -0.019 mag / 12.4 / 10.4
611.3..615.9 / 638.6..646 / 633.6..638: 0.040 mag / 15.2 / 10.1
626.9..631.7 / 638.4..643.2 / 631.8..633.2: 0.036 mag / 11.8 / 10.1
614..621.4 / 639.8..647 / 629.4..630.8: 0.011 mag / 13.8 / 10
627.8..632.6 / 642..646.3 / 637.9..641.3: 0.085 mag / 11.7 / 10.1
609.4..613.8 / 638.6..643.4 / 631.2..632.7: 0.036 mag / 15.3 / 10.1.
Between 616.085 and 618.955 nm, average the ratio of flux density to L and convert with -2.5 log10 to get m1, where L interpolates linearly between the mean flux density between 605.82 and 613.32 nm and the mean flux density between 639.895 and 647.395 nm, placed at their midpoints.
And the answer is -0.03 mag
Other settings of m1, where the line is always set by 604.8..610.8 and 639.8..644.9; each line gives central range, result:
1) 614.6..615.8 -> -0.157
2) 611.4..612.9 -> -0.193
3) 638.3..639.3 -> 0.066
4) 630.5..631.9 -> 0.023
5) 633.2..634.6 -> 0.016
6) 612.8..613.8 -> -0.110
